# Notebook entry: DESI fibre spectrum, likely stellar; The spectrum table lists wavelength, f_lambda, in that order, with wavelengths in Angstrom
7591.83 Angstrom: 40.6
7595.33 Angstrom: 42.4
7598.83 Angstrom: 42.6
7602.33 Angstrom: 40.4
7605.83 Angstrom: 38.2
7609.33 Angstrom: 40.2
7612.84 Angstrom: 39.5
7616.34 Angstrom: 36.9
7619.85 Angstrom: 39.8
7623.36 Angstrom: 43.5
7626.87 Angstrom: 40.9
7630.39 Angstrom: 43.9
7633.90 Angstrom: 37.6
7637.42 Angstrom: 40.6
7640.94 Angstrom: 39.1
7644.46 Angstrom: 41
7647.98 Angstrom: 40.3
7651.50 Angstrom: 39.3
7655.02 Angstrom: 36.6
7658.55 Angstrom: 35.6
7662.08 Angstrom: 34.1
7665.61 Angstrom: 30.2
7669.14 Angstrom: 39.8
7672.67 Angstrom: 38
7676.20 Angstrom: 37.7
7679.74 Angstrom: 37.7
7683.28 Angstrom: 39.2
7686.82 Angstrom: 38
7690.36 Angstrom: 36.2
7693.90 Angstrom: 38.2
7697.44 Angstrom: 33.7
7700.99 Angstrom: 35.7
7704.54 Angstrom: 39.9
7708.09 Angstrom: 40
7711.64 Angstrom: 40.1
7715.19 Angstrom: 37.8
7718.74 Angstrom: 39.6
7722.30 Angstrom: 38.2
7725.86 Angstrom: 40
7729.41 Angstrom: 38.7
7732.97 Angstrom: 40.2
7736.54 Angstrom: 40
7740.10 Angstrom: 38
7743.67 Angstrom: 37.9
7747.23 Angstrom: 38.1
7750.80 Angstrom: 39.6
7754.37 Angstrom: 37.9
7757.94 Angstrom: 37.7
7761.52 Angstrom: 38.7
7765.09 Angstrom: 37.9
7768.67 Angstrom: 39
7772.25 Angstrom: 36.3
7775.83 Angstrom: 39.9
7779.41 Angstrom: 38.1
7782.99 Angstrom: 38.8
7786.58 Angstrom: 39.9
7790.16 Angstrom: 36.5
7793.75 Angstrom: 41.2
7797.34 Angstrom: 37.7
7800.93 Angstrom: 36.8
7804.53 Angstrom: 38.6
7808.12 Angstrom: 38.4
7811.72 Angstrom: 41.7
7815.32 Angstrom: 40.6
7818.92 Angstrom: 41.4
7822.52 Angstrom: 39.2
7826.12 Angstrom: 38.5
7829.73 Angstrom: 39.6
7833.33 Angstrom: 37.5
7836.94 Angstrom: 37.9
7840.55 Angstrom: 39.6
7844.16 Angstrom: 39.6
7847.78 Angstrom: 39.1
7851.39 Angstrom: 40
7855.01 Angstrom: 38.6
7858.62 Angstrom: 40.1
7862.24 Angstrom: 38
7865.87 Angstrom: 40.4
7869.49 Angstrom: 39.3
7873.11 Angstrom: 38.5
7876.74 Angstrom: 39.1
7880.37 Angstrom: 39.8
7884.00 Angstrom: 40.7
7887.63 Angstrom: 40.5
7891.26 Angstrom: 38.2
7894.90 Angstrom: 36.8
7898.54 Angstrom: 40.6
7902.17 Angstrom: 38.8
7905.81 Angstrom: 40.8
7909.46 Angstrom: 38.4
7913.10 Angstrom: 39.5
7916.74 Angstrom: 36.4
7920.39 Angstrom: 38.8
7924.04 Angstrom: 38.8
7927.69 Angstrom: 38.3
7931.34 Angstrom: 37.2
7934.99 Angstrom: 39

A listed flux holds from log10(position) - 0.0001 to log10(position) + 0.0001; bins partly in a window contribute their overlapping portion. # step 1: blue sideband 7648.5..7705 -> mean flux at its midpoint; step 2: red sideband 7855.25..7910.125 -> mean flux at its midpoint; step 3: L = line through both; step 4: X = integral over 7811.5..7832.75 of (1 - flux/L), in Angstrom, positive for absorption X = -0.71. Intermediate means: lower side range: 36.9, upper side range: 39.3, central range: 39.9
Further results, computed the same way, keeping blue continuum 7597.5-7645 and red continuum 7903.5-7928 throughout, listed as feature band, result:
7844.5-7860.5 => -0.2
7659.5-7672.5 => 1.6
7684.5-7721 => 1.7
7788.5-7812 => 0.5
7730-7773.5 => 1.2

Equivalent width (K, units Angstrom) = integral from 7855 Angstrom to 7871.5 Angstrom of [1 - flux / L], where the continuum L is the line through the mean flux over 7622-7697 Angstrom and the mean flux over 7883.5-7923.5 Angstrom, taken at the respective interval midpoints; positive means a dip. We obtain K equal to -0.2 Angstrom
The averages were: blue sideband 38.3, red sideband 39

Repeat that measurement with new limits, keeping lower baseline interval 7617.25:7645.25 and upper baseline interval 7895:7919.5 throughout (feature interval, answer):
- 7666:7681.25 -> 1.06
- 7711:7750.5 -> 1.06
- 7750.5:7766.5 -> 0.64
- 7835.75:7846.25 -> 0.06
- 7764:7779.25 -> 0.57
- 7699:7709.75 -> 0.47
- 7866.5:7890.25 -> -0.33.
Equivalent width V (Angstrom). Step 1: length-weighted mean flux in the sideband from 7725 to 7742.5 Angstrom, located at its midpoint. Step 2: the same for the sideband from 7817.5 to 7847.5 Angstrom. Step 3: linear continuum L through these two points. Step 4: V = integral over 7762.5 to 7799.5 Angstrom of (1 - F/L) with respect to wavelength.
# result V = 0.7 Angstrom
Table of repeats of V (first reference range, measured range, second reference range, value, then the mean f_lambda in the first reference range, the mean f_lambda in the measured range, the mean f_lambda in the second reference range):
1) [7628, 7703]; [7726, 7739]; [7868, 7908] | -0.5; 37.8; 39.6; 39.4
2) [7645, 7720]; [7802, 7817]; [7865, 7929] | -0.5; 37.6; 39.7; 39.1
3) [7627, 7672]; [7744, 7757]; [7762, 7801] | 0.0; 38.3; 38.4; 38.5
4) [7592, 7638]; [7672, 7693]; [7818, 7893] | 1.2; 40.5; 37.8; 39.3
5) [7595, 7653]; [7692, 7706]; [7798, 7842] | 1.1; 40.3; 36.8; 39.1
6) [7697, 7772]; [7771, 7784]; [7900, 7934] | 0.1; 38.5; 38.3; 38.6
